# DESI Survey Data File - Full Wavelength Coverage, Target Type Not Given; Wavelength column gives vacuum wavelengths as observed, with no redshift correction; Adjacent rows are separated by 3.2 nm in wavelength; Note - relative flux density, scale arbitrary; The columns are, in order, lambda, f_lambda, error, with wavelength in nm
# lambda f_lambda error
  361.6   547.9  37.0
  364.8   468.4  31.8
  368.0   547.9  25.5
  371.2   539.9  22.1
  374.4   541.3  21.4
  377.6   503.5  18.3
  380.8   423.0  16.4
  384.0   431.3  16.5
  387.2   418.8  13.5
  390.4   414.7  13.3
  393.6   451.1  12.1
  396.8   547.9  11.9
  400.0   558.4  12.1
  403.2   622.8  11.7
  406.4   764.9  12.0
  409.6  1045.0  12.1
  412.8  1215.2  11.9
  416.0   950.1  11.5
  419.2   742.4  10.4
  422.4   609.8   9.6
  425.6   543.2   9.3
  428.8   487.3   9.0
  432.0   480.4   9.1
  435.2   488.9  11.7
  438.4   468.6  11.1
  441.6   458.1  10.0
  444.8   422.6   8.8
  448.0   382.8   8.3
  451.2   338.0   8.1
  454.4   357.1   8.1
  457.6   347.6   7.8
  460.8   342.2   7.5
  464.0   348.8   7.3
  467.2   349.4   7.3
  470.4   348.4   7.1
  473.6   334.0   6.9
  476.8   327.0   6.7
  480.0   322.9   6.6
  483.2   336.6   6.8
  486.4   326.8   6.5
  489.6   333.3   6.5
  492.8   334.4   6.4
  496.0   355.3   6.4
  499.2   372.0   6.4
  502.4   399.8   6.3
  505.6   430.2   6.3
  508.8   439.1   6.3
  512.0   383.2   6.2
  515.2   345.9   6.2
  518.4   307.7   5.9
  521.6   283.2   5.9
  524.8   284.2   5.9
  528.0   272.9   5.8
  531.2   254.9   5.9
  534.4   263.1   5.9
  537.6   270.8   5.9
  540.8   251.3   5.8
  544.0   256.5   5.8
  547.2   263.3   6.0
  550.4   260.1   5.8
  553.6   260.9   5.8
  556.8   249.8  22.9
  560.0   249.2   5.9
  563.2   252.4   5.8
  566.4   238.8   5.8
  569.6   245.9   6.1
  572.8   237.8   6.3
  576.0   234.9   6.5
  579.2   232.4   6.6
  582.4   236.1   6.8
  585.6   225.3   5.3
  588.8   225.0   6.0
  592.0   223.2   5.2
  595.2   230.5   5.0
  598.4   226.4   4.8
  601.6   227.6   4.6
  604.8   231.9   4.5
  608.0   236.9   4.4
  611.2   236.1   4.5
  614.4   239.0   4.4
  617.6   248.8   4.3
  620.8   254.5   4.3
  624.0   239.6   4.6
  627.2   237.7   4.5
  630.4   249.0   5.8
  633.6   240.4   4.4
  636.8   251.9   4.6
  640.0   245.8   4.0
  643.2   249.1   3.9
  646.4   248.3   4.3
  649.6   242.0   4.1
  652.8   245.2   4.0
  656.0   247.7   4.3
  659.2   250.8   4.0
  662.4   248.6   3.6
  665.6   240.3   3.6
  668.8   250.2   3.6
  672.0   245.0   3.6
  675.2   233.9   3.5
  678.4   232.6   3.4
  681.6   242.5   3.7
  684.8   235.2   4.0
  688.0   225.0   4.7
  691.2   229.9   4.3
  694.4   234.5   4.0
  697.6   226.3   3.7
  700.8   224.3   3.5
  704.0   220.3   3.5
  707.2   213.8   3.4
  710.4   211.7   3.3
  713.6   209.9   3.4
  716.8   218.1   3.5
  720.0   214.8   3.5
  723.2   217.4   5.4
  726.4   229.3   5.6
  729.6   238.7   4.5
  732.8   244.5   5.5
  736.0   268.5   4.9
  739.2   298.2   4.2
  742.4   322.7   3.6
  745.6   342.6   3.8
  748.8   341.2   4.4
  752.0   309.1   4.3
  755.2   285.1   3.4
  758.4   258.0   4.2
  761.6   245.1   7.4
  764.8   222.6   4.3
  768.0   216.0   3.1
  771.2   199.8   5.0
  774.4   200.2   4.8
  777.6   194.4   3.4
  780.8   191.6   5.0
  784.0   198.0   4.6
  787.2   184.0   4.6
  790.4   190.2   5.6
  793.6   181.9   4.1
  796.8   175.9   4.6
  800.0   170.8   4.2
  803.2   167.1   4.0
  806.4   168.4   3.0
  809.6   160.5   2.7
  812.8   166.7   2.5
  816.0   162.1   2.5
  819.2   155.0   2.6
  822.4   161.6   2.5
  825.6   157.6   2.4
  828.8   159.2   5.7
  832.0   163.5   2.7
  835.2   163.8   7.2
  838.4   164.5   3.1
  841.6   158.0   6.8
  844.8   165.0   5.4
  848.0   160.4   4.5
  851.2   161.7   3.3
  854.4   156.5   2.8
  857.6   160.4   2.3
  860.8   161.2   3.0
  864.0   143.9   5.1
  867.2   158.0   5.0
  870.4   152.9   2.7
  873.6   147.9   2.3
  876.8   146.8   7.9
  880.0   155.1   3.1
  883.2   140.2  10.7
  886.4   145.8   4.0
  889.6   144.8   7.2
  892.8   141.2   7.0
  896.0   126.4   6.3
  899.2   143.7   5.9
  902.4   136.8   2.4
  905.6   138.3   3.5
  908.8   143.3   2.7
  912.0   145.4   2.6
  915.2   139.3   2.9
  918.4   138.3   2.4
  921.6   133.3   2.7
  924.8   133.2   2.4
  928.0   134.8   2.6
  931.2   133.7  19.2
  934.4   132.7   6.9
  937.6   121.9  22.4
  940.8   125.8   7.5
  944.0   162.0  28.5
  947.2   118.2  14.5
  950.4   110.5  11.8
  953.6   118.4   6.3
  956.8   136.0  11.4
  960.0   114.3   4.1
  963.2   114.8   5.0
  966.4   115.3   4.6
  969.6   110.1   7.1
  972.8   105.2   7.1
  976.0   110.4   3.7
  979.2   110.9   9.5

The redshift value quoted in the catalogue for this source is 1.666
